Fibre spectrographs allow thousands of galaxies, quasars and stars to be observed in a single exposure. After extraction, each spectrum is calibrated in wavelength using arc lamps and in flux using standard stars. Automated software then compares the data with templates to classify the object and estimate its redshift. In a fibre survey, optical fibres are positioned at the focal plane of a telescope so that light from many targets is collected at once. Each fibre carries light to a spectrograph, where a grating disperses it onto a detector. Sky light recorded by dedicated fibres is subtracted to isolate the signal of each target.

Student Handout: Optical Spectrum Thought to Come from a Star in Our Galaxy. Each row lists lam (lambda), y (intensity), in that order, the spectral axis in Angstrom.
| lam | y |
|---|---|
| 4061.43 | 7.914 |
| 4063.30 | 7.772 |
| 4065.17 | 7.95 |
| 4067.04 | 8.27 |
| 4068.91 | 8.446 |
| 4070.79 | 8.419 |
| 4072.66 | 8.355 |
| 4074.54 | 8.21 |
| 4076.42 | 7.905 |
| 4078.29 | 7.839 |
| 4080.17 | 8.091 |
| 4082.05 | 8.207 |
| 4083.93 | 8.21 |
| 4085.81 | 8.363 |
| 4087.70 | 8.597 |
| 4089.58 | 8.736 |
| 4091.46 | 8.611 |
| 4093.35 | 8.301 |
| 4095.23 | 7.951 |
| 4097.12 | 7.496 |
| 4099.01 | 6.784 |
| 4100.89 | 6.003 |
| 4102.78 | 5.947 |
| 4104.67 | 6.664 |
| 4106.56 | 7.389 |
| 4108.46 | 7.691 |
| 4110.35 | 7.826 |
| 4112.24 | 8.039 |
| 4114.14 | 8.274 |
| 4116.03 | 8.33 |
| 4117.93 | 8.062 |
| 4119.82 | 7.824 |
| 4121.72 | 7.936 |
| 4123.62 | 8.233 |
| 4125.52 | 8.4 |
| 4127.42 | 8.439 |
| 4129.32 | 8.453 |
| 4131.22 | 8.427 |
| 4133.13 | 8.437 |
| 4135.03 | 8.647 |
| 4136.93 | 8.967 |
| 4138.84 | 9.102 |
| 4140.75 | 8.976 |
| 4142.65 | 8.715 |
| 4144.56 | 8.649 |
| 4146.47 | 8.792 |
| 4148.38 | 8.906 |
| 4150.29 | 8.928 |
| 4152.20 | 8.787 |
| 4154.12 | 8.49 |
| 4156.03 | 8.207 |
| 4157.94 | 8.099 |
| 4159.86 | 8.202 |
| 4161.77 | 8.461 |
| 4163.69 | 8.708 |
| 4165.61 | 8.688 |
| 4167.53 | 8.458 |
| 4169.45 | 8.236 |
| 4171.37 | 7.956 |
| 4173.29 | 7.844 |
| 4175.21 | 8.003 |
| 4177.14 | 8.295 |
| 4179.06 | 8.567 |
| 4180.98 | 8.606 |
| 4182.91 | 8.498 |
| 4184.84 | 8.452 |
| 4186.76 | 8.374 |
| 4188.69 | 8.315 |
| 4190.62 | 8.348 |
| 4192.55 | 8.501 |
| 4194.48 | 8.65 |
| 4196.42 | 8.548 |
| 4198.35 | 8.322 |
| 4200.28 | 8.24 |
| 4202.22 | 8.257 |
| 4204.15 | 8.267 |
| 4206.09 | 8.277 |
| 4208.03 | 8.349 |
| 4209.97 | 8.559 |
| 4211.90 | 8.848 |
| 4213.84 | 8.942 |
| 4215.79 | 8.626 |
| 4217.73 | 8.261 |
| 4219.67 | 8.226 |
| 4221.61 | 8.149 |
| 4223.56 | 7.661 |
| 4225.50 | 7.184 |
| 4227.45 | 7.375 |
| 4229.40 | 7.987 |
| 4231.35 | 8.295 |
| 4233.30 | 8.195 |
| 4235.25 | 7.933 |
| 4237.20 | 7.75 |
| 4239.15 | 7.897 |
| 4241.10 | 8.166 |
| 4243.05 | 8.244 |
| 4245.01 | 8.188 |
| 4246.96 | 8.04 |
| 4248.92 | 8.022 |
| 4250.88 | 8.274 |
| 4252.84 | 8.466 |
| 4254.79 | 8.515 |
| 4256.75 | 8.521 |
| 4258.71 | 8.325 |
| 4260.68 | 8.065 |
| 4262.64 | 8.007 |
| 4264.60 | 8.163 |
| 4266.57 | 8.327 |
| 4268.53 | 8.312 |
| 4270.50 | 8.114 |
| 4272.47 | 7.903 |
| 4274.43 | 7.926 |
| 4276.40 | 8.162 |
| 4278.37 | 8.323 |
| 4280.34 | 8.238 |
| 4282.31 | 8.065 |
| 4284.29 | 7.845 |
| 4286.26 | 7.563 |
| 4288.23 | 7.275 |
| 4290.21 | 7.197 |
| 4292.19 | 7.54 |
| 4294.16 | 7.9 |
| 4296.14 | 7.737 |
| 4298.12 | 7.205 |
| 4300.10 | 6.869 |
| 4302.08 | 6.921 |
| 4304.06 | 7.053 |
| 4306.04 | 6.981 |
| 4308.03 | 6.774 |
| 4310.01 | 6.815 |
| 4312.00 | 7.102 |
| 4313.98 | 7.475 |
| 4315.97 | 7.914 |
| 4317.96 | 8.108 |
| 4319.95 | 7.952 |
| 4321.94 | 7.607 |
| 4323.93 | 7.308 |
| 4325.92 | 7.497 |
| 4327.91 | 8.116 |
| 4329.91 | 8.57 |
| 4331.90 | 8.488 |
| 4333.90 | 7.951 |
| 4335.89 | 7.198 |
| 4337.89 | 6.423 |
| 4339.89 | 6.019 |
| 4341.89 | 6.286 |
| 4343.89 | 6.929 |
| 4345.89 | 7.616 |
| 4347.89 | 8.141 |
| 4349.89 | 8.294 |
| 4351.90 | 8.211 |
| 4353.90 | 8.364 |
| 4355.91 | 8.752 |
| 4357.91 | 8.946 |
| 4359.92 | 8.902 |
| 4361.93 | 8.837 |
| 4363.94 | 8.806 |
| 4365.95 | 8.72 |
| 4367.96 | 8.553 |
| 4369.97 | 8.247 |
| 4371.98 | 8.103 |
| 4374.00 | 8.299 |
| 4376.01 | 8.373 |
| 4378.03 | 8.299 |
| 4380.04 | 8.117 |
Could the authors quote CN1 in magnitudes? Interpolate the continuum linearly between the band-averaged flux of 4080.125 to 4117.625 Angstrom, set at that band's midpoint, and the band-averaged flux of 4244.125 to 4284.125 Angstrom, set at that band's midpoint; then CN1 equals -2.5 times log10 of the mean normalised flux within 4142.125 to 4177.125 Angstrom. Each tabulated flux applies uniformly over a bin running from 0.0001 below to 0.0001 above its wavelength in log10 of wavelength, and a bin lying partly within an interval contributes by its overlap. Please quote -0.069 mag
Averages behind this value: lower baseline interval 7.77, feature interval 8.44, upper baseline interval 8.19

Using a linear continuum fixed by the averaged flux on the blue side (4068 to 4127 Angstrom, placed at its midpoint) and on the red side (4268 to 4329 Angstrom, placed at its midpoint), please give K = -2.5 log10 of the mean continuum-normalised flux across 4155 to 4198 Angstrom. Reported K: -0.08 mag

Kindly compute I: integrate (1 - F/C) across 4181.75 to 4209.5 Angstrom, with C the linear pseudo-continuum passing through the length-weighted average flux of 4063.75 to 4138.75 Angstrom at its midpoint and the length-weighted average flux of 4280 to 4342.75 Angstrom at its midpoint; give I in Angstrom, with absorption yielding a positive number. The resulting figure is -2.2 Angstrom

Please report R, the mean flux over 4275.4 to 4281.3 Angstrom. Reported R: 8.24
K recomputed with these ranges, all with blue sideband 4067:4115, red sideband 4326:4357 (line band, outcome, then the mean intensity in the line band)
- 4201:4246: -0.05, 8.16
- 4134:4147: -0.13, 8.84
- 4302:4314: 0.11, 6.99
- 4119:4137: -0.07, 8.35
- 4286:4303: 0.05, 7.35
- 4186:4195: -0.09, 8.43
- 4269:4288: -0.04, 7.99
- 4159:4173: -0.07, 8.36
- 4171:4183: -0.06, 8.25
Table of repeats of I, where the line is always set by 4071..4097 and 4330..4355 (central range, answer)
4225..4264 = -1.4 Angstrom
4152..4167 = -0.8 Angstrom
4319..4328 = -0.1 Angstrom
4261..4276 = -0.7 Angstrom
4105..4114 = 0.5 Angstrom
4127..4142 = -1.1 Angstrom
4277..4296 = -0.2 Angstrom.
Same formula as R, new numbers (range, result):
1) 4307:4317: 7.21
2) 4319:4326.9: 7.59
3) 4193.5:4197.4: 8.59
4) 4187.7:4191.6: 8.33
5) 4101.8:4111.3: 7.1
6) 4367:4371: 8.41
